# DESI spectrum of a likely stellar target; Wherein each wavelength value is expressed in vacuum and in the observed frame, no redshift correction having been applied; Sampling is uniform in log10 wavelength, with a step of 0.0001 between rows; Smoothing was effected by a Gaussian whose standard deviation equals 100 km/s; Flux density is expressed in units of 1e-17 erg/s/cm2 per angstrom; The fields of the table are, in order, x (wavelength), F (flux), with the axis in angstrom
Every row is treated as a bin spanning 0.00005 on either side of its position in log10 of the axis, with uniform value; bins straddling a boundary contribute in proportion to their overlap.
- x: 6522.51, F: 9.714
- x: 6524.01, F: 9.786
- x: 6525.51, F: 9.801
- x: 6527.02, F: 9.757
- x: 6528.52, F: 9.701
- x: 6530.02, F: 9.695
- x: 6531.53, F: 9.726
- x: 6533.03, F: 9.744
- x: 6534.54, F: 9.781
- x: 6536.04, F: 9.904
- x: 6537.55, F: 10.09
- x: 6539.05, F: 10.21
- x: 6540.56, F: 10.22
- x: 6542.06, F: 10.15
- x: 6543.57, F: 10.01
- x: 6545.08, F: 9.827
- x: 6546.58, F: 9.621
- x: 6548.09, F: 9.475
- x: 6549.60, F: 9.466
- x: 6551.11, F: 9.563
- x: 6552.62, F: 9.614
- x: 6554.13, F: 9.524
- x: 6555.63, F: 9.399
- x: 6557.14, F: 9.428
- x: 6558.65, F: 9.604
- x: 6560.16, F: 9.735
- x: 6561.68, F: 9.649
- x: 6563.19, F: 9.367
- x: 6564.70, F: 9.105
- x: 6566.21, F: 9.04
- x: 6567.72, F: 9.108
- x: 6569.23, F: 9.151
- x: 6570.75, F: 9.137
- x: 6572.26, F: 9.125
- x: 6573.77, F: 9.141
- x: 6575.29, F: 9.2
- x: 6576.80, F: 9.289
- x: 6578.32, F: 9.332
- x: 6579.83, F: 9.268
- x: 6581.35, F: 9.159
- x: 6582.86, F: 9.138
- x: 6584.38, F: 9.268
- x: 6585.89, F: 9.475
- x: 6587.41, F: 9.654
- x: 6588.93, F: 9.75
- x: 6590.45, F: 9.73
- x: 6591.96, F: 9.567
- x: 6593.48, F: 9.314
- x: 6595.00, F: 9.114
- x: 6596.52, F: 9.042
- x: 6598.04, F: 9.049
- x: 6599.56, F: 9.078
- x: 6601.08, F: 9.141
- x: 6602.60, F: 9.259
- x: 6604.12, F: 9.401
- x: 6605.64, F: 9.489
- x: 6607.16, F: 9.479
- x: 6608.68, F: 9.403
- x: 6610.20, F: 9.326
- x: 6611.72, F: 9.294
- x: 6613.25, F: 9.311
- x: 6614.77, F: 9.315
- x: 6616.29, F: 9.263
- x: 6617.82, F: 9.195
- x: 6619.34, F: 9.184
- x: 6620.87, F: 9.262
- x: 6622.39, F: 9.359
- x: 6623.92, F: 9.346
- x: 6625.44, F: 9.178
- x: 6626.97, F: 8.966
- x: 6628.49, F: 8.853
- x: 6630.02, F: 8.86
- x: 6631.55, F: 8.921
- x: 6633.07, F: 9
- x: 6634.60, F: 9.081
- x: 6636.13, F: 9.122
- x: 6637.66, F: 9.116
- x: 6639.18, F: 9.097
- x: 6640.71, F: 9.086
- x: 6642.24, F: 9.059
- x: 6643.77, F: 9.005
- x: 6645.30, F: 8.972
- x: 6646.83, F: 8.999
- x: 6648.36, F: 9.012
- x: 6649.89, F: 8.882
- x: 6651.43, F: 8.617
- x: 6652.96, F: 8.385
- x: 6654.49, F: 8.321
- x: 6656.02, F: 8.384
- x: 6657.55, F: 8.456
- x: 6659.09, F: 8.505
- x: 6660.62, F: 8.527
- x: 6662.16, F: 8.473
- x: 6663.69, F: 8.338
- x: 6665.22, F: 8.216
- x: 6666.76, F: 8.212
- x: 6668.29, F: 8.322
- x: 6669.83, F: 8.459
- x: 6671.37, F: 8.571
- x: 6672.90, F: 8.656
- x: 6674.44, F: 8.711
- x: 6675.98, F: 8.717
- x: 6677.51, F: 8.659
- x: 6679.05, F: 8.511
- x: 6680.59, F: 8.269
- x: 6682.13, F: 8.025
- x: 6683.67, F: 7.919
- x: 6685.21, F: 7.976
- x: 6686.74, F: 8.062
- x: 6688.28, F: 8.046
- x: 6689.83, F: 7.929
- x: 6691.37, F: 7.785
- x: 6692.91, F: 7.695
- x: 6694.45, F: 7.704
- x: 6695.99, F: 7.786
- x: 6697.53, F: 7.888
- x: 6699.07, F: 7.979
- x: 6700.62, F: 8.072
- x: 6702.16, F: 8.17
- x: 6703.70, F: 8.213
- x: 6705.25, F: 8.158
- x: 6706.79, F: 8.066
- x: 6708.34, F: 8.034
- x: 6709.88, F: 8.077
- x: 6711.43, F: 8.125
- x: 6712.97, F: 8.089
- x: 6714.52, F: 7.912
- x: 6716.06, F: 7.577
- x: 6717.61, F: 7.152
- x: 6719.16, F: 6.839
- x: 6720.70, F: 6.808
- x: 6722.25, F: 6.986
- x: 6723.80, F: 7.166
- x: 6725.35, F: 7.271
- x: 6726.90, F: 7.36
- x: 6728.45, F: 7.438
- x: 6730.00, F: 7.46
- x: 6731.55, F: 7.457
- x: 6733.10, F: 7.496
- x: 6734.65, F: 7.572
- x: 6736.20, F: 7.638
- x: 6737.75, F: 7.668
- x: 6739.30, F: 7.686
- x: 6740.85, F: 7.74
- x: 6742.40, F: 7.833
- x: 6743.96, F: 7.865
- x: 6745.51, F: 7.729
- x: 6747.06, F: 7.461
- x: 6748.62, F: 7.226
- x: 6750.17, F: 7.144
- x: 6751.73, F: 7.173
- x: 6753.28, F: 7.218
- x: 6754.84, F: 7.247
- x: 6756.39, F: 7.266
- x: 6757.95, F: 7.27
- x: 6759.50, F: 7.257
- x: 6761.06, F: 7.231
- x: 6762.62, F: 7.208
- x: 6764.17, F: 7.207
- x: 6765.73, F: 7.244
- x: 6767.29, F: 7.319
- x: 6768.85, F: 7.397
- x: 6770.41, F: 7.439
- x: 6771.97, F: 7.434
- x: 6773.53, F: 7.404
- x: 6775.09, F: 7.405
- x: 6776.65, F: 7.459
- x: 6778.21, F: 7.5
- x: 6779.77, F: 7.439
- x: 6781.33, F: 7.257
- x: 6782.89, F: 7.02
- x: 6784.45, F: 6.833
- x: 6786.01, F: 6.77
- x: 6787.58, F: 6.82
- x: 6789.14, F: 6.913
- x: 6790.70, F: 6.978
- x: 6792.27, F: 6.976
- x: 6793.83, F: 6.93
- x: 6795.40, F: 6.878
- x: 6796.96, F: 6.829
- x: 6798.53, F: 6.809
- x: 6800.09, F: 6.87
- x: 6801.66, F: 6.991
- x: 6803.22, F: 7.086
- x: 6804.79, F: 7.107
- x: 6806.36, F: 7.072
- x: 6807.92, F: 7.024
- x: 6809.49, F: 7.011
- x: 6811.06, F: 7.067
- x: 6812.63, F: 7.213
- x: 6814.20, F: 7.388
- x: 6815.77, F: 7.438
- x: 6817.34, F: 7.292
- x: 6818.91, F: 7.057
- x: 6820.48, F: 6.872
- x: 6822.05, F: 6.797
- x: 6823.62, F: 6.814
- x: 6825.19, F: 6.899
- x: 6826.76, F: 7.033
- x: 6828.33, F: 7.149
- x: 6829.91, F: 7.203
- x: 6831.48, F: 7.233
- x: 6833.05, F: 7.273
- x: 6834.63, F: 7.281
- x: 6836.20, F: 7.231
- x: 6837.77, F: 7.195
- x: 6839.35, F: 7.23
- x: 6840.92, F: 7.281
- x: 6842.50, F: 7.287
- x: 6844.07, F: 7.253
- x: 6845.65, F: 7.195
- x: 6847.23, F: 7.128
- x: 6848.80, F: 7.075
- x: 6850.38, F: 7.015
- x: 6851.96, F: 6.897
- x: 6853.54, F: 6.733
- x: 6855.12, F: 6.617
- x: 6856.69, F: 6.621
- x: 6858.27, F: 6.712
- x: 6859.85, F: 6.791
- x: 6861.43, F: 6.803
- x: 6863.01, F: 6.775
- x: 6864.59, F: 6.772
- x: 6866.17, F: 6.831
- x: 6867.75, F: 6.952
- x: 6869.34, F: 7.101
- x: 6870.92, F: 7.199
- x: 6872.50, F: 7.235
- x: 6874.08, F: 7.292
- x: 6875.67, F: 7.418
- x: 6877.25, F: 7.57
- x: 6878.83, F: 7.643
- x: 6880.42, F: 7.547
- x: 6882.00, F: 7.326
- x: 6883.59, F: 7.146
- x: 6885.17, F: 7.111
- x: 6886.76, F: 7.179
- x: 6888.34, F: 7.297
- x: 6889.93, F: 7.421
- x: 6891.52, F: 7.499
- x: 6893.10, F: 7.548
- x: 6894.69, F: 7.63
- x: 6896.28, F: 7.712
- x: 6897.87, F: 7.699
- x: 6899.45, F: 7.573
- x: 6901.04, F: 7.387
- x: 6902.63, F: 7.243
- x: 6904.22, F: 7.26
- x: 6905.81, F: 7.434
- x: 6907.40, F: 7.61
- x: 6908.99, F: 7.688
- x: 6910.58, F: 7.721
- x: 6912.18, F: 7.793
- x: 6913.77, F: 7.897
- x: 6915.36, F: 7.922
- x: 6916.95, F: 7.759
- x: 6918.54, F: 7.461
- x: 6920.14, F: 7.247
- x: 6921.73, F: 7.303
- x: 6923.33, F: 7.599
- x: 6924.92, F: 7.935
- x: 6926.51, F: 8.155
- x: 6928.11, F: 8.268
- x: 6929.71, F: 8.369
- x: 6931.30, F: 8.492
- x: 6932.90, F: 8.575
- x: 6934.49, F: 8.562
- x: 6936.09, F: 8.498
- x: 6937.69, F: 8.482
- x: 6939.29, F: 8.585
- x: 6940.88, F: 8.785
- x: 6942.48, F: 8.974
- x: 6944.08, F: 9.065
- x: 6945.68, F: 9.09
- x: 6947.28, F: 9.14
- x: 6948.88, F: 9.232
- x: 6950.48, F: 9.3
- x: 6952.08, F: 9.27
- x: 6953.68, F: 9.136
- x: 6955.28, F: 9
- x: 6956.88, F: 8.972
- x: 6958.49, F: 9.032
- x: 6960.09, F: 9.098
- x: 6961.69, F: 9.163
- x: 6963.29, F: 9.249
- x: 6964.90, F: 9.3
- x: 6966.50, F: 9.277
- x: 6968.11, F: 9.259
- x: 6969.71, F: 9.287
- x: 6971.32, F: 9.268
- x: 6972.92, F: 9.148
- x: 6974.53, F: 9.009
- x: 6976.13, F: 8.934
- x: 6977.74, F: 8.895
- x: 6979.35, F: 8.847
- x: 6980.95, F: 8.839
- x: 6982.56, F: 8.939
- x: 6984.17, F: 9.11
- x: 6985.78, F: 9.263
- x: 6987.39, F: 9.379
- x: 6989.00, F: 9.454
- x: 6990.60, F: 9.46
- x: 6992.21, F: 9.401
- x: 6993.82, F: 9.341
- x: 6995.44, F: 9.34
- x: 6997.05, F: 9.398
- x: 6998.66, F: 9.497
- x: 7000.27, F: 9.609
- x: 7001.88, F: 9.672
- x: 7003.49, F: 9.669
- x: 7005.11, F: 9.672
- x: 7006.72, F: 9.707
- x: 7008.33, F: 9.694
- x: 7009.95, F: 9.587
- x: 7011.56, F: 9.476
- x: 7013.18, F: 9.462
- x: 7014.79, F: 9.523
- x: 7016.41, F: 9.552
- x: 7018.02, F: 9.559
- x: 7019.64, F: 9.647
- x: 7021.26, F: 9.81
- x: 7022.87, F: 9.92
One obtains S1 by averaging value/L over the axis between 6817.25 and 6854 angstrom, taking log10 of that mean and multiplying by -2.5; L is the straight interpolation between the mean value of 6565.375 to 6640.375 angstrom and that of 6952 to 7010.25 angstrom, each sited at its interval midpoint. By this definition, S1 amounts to 0.29 mag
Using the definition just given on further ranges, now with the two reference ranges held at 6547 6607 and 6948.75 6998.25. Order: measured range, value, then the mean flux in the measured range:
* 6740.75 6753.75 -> 0.23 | 7.48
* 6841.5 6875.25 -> 0.30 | 6.97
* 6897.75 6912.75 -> 0.22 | 7.53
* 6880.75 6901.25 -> 0.23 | 7.43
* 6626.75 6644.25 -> 0.04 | 9.02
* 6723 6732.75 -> 0.25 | 7.36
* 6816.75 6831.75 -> 0.30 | 7.03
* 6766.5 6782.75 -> 0.25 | 7.39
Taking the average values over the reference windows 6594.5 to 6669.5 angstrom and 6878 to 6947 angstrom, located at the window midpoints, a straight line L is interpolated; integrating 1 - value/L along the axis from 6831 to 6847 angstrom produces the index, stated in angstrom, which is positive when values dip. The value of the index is 1.78 angstrom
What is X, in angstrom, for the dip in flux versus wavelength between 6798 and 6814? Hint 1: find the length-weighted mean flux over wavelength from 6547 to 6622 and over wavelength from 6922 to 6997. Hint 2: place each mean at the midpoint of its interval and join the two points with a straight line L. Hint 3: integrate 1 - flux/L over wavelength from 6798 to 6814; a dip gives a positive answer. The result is 3.6 angstrom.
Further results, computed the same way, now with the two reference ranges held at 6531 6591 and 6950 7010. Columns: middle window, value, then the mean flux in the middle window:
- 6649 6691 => 4.8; 8.37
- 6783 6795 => 3.2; 6.89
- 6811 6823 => 2.9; 7.14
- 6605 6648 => 1.5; 9.16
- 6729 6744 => 2.9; 7.63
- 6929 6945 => 1.1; 8.65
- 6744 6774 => 6.6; 7.32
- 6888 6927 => 7.2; 7.59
